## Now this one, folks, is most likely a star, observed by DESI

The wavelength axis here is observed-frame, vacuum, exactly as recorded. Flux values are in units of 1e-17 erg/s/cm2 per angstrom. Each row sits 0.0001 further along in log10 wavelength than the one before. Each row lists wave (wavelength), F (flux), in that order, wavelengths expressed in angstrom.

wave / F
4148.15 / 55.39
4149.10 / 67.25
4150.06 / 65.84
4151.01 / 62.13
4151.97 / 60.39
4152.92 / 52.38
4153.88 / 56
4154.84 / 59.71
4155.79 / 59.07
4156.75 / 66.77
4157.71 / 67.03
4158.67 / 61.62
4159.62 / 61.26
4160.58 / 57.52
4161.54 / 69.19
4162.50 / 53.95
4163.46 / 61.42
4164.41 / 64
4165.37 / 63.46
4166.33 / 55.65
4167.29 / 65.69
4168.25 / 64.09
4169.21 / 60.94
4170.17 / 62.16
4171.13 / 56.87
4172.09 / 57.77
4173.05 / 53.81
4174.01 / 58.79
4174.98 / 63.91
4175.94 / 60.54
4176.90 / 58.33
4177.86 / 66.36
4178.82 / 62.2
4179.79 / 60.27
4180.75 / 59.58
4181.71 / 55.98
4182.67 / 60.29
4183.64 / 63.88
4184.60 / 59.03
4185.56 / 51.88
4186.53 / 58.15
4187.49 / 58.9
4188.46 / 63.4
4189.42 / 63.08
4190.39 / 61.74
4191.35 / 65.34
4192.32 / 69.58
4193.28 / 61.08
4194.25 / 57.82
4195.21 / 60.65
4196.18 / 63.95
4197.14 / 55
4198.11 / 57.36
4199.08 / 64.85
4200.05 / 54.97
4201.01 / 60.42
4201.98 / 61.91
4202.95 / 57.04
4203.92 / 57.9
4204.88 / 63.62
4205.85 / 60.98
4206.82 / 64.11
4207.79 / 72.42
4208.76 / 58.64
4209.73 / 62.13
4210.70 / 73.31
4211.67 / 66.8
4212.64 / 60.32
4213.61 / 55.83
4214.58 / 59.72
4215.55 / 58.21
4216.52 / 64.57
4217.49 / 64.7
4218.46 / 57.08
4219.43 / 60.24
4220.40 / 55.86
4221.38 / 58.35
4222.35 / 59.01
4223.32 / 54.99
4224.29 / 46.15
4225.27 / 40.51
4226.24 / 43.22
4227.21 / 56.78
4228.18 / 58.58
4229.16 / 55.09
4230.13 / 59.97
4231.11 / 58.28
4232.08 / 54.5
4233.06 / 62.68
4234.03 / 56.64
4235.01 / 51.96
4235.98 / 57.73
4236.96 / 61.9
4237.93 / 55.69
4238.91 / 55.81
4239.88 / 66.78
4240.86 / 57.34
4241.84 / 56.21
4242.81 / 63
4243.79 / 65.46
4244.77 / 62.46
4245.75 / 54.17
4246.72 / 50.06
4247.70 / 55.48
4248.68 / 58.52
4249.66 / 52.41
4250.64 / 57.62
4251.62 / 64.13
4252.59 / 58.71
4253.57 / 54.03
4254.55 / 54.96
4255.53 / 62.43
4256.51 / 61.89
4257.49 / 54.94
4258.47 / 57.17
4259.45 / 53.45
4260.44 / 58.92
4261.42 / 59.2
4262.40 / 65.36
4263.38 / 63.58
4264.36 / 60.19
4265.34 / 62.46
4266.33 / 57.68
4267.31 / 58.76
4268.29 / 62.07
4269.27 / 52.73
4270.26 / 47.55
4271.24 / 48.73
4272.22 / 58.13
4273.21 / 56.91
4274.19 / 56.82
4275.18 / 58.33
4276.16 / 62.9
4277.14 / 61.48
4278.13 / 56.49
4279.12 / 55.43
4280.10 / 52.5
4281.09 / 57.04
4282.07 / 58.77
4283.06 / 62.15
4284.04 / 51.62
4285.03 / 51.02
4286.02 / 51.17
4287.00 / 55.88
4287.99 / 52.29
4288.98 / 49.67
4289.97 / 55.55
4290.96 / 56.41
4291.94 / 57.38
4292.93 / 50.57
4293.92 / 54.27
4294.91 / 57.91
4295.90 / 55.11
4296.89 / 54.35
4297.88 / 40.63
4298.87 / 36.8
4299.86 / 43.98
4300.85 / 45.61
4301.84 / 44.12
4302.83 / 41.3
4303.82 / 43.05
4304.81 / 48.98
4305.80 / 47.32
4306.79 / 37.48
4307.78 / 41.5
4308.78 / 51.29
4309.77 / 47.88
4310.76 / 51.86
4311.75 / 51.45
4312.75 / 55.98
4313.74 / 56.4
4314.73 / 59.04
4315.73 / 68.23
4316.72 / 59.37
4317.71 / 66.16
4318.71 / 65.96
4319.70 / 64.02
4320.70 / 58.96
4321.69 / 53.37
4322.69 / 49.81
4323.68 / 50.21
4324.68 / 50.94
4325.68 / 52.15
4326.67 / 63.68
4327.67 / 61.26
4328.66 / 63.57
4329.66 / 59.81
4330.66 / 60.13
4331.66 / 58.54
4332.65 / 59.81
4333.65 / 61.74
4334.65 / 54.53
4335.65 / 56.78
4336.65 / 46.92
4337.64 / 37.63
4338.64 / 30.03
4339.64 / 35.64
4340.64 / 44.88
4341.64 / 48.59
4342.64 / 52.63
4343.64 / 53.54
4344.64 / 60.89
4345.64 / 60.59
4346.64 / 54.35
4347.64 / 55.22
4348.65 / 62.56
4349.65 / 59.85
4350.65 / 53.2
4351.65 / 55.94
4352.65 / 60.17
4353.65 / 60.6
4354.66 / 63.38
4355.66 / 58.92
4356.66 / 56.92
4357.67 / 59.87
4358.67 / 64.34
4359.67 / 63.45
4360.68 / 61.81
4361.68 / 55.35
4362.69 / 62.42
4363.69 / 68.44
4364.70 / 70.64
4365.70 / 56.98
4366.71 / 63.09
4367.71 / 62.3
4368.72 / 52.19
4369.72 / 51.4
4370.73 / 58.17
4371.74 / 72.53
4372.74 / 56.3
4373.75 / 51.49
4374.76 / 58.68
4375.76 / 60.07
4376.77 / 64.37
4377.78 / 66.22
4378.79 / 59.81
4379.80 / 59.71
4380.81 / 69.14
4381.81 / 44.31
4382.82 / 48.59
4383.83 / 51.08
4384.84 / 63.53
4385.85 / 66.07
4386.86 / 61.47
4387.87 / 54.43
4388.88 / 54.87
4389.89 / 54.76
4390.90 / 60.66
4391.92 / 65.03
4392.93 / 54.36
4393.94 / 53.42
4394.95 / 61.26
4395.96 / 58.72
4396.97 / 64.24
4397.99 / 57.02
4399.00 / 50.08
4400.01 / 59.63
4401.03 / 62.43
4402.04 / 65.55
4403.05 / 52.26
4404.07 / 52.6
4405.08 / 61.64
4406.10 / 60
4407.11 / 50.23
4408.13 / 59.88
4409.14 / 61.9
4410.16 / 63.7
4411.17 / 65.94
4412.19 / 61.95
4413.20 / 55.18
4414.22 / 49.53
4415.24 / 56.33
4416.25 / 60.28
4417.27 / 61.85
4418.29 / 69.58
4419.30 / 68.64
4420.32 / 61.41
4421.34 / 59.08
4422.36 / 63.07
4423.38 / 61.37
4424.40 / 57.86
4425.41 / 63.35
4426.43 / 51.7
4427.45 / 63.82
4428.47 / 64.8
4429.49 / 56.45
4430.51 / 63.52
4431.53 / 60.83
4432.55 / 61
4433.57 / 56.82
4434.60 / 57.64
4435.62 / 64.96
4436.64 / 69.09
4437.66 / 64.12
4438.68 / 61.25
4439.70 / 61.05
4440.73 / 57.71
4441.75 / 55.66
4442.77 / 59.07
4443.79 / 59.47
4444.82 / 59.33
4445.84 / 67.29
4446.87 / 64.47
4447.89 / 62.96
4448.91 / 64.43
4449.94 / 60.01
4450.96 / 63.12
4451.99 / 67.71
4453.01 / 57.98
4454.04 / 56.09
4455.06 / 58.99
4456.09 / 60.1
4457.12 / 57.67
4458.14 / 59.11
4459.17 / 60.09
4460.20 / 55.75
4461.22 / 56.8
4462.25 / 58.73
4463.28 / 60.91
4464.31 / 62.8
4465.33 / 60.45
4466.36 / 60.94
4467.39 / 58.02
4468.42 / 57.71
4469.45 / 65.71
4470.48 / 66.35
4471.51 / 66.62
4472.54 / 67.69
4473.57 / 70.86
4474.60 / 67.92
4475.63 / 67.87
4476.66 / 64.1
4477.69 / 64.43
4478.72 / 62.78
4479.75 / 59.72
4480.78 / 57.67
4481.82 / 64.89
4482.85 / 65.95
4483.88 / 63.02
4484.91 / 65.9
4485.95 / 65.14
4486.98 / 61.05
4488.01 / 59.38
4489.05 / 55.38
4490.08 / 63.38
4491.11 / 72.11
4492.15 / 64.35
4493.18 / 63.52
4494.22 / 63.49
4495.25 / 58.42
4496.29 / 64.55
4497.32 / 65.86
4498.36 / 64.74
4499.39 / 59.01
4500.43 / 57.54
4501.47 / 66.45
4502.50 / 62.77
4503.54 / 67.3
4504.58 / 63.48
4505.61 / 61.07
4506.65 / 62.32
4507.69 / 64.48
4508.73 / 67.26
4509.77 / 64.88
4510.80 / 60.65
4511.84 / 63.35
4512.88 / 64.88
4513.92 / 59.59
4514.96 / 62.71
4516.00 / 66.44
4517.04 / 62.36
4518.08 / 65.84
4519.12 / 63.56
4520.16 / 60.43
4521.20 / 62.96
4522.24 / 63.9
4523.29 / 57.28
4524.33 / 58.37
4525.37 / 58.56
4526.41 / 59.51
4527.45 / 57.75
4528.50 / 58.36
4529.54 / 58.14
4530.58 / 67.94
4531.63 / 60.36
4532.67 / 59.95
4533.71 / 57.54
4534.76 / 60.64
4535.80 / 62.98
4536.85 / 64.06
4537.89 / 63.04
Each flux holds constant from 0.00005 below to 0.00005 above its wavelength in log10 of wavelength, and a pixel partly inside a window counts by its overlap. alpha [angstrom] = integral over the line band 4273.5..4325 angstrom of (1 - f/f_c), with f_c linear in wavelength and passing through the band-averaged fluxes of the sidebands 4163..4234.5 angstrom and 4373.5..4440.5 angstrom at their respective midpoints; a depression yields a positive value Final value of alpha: 5.6 angstrom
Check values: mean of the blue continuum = 59.8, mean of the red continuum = 59.7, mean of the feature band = 53.2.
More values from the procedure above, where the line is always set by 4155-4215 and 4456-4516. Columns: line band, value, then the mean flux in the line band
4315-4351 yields 3.8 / 55.4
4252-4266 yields 0.6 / 59.1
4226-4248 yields 1.4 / 57.6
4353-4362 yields 0.2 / 60.6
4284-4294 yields 1.4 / 53.3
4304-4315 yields 2.2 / 49.6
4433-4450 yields 0.3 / 61.5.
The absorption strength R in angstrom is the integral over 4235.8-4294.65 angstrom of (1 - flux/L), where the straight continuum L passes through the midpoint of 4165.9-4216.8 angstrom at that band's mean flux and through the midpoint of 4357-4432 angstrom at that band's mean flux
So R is 3.2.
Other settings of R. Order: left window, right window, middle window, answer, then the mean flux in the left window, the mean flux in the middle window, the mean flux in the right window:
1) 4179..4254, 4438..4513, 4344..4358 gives 0.5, 59.1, 58.7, 62.4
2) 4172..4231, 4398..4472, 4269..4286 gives 1.2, 59.6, 55.7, 60.5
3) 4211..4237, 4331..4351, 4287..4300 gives 0.7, 57.1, 51.5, 52.5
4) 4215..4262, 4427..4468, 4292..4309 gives 3.3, 57.3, 46.9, 60.8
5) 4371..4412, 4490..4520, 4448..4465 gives 0.4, 59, 60.1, 63.6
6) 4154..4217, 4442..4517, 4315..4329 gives 0.6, 61.2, 59.1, 62.6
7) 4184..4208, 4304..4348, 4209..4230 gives 0.7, 60.9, 57.7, 53.8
